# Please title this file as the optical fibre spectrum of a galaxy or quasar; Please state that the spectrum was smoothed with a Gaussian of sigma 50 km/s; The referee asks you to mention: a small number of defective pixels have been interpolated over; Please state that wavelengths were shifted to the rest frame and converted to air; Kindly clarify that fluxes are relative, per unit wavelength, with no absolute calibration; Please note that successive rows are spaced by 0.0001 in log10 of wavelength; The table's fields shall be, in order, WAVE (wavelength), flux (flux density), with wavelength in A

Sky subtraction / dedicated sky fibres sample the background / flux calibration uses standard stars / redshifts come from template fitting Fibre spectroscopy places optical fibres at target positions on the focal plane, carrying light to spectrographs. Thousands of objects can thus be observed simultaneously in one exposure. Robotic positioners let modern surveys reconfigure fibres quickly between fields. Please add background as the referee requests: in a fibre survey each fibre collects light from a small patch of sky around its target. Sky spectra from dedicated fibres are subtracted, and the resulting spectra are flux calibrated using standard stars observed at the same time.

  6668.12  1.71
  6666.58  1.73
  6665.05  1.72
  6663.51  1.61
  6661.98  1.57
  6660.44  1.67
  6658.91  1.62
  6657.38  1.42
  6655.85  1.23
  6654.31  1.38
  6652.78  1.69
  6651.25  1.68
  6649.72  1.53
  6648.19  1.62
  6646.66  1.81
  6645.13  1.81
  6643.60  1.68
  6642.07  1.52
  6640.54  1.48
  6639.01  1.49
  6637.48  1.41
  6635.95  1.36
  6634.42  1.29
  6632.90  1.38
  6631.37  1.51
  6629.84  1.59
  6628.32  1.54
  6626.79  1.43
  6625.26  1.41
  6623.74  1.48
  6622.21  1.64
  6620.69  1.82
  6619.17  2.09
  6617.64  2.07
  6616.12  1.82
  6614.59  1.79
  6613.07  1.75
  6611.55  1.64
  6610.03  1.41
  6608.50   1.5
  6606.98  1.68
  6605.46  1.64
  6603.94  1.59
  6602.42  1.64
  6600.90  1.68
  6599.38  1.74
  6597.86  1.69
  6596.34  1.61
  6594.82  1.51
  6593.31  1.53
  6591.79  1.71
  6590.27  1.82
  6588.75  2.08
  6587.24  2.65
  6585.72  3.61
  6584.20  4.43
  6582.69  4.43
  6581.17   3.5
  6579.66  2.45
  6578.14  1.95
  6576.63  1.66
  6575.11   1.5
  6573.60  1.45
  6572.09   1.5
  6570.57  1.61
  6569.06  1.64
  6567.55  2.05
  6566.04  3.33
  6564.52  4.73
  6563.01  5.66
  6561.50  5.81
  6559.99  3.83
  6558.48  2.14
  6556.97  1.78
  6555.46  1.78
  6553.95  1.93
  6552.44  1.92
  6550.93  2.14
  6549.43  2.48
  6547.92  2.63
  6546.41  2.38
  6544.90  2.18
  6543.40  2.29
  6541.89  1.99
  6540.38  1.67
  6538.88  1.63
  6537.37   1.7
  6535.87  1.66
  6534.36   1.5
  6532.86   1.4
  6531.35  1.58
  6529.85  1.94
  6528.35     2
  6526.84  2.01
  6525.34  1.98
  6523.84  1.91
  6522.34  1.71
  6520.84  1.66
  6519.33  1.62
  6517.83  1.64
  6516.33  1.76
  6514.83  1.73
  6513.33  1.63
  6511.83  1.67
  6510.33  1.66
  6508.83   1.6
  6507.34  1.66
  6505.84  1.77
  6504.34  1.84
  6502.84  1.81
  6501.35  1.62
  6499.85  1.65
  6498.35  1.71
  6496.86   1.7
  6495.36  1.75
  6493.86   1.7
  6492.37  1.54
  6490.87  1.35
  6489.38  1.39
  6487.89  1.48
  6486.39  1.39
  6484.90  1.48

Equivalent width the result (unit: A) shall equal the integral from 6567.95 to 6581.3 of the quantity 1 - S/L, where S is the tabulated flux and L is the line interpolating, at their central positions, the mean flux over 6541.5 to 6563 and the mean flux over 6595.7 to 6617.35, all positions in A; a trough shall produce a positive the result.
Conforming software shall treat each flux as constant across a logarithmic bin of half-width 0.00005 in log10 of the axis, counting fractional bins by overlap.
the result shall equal 2.2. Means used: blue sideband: 2.64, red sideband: 1.66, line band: 1.85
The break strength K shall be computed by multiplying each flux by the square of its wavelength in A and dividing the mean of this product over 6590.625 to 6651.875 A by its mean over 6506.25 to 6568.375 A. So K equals 0.8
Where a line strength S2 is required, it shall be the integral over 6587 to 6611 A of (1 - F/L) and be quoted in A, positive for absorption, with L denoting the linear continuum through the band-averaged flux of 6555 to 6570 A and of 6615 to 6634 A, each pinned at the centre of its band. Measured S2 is 6.5 A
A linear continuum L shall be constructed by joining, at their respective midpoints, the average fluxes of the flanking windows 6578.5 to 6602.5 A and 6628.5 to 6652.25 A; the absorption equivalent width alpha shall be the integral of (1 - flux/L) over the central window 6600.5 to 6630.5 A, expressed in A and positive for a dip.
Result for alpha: 4.6 A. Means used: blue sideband 2.39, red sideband 1.55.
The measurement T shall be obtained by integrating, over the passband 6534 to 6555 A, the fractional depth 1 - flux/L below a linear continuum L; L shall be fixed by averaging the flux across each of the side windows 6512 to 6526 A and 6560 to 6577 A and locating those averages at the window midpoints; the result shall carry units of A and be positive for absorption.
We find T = 2.86 A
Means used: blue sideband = 1.73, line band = 2.01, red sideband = 2.88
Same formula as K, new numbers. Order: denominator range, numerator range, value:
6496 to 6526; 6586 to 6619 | 1.06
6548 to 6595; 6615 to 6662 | 0.62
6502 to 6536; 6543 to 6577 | 1.49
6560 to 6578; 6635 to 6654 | 0.57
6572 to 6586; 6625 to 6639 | 0.55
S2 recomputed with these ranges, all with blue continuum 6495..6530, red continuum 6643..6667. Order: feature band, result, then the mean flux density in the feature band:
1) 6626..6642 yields 1.75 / 1.45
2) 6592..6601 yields 0.21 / 1.63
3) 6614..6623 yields -1.25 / 1.87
